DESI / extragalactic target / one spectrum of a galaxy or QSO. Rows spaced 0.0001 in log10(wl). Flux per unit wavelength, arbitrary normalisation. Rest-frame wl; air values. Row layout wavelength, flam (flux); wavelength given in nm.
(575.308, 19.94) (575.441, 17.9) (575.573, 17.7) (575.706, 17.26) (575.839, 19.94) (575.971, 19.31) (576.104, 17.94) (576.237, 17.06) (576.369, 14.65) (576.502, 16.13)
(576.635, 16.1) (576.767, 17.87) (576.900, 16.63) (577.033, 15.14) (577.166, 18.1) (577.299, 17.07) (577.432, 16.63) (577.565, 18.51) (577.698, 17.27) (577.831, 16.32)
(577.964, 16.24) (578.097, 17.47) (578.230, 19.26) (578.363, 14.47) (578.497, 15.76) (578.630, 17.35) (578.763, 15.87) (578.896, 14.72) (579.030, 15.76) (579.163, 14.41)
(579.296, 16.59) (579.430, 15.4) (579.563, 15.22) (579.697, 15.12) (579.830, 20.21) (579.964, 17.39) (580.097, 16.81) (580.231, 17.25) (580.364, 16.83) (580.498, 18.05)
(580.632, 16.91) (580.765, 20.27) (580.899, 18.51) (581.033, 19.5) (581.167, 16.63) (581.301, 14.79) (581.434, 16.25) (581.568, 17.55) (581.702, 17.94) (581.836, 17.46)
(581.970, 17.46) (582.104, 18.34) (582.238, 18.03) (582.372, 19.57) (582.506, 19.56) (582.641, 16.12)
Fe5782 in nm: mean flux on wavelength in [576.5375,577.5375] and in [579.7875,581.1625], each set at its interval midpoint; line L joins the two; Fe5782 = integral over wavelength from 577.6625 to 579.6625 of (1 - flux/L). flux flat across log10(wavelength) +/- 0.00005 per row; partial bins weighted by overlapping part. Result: 0.149 nm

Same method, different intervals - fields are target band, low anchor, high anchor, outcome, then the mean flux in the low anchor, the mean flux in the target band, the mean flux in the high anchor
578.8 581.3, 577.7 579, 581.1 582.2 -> -0.021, 16.4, 16.9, 17.1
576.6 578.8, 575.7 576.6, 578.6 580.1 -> -0.003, 17.4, 16.9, 16.2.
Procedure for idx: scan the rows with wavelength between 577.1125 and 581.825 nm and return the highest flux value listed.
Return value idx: 20.27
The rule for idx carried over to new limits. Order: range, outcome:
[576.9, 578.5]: 19.26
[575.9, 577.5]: 19.31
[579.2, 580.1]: 20.21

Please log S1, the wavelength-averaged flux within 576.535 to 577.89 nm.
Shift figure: 16.9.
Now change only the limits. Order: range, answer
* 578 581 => 16.8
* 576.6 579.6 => 16.5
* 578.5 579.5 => 15.7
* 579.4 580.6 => 17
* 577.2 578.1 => 17.1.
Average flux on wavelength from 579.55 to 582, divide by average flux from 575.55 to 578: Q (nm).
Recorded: 1.02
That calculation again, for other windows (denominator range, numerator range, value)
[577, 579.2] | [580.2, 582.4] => 1.07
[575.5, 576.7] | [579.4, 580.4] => 0.97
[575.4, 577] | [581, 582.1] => 0.99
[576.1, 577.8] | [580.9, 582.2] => 1.04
